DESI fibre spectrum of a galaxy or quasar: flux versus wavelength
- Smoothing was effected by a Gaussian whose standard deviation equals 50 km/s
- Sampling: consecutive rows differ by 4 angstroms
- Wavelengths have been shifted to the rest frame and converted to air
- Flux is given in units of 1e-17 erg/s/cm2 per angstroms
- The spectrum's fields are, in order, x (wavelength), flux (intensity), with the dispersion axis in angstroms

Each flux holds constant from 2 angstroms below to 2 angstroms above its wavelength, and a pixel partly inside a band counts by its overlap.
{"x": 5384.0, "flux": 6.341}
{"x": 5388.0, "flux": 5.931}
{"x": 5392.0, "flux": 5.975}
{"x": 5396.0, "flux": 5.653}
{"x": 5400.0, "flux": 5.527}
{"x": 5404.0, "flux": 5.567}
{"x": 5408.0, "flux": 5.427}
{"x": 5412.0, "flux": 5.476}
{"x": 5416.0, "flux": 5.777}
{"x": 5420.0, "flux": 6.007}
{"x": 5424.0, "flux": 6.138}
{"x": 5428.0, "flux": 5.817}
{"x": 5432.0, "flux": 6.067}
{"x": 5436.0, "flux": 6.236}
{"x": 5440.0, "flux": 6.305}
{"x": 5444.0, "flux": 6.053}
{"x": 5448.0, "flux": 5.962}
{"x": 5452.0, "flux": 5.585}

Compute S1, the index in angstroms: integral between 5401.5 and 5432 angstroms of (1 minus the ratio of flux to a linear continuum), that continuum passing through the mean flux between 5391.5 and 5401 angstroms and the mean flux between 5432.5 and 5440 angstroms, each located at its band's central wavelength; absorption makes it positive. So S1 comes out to 1.1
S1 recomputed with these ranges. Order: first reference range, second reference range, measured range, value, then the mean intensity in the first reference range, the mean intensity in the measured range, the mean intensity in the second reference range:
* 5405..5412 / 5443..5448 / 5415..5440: -1.3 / 5.46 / 6.04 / 6.02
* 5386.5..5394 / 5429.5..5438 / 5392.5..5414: 1.6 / 5.95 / 5.56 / 6.13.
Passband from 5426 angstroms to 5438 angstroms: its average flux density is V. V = 6.04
